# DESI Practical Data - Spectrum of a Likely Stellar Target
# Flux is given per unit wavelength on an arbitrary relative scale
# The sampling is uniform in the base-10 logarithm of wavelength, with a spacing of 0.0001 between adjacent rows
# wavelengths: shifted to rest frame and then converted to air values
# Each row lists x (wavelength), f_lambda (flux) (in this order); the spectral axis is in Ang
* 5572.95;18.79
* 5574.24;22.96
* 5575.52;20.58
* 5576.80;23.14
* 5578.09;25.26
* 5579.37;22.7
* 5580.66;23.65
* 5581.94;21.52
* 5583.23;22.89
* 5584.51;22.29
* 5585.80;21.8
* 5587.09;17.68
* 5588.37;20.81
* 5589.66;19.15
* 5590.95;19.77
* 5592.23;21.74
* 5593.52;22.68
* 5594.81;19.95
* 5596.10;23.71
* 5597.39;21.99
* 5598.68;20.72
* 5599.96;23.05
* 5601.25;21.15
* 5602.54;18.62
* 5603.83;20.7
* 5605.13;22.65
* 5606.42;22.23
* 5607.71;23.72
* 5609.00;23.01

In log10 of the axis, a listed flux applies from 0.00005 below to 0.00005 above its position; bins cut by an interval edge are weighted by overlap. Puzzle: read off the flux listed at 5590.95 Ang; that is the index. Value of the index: 19.77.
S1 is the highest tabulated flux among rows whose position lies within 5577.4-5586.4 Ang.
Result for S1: 25.26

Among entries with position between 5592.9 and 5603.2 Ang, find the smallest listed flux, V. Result 18.62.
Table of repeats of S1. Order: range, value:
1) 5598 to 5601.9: 23.05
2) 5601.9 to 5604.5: 20.7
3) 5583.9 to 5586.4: 22.29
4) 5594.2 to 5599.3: 23.71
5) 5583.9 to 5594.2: 22.68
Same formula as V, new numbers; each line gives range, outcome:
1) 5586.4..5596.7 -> 17.68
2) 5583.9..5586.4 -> 21.8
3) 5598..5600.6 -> 20.72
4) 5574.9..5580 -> 20.58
